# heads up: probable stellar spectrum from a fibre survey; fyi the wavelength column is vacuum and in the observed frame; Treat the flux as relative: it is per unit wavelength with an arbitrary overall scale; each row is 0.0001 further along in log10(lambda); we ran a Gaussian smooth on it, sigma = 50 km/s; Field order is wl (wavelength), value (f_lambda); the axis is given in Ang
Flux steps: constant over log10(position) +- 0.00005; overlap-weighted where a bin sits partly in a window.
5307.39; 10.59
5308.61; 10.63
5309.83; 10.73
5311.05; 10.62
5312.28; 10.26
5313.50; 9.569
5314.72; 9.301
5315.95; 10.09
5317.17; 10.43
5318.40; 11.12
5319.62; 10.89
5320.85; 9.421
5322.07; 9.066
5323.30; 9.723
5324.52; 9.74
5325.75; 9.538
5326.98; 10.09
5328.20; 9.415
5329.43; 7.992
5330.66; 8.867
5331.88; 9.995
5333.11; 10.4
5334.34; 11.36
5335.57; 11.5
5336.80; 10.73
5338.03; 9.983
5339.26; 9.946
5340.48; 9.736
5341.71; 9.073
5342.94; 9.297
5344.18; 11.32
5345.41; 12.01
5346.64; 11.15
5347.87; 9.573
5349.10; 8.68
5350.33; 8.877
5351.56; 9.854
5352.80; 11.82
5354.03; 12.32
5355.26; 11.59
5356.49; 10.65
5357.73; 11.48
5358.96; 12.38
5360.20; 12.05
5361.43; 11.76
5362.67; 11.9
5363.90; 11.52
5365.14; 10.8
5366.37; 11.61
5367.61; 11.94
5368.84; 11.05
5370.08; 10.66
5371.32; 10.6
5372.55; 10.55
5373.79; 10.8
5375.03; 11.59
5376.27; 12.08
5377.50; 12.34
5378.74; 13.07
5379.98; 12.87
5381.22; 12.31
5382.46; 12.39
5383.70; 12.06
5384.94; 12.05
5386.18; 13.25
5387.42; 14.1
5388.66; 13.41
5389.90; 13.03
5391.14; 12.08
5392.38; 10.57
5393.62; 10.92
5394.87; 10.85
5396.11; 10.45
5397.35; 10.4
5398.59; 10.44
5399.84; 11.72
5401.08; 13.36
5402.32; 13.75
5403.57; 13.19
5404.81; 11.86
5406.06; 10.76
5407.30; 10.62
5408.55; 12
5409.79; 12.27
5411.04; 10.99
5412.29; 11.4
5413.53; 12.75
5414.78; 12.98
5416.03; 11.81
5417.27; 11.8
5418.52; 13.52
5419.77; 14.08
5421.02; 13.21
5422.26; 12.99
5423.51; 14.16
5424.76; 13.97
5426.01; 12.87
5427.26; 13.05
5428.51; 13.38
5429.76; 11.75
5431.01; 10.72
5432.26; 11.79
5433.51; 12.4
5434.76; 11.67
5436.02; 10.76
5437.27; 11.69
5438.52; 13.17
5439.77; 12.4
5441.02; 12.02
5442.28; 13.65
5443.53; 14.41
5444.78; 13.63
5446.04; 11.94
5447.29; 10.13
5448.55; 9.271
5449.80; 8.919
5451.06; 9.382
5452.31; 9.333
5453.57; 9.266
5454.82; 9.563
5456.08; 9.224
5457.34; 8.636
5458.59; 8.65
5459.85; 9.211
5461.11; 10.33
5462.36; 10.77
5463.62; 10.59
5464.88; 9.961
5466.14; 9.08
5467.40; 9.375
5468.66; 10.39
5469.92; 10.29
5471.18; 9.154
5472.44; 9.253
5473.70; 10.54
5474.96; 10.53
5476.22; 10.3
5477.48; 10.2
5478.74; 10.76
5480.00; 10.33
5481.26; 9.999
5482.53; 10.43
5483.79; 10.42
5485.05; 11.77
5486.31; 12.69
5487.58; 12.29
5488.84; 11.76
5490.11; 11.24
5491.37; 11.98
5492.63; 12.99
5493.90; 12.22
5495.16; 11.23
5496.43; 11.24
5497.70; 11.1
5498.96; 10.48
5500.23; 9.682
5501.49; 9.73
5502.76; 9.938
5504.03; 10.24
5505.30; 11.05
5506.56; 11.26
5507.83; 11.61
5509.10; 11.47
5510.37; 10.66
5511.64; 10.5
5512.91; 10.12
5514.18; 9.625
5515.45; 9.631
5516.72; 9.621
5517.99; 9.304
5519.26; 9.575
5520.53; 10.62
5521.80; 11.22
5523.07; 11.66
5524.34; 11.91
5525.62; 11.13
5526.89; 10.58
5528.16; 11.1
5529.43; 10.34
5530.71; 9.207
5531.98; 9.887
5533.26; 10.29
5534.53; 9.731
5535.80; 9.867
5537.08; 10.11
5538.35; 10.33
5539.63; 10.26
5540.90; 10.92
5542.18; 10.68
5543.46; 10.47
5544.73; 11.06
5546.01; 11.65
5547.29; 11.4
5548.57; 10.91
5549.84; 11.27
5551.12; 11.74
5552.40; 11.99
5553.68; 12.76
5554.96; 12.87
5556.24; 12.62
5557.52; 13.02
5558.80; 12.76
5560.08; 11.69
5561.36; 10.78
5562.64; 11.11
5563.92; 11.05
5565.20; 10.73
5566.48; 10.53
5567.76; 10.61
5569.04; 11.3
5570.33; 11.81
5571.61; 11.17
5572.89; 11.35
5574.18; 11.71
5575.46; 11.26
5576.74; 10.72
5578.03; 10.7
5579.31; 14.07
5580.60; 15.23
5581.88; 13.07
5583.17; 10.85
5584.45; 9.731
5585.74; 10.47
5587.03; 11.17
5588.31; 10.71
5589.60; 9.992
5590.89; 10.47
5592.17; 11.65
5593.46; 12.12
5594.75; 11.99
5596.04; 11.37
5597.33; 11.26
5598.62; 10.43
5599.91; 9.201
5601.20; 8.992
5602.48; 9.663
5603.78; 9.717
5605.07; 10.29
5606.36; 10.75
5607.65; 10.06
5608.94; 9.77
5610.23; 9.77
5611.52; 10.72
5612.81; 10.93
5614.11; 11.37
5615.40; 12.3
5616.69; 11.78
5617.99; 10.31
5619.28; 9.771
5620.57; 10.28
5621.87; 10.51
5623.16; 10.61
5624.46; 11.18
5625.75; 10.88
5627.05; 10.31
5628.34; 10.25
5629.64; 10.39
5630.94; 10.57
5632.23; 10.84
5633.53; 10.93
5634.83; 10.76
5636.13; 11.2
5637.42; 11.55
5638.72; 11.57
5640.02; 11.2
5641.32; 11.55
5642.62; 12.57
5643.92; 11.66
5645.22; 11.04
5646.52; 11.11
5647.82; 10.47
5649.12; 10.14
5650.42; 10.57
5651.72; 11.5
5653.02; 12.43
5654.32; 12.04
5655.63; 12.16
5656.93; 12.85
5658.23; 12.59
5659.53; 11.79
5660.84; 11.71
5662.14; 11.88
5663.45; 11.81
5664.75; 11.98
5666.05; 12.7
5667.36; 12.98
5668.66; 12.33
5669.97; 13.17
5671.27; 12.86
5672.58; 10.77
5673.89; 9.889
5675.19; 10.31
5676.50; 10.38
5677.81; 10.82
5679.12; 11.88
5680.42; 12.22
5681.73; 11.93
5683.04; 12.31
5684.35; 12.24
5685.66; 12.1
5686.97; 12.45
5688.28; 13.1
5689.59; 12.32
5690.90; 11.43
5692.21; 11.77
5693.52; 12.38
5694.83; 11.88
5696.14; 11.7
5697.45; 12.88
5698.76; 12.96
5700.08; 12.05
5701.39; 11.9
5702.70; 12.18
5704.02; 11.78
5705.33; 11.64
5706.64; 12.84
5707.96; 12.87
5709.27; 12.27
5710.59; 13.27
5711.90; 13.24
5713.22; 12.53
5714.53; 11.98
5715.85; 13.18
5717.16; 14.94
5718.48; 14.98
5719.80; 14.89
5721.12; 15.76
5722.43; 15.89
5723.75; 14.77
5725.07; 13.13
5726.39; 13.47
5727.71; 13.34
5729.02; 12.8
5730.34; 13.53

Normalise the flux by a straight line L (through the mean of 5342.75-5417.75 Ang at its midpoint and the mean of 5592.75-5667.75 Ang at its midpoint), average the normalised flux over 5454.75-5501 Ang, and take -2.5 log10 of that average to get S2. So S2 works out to 0.09 mag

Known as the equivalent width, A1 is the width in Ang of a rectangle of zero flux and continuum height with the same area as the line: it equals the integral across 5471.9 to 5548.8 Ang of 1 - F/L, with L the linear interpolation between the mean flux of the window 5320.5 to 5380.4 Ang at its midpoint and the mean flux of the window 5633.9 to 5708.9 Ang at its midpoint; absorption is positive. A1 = 3.9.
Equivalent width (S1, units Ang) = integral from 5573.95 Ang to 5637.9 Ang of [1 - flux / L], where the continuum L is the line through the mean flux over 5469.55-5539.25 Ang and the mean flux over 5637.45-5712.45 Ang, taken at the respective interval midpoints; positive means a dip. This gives 2.91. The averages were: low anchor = 10.6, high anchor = 11.9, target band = 10.9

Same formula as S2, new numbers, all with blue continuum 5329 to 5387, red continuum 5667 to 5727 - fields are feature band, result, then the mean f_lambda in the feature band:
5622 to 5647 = 0.12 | 11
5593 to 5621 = 0.15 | 10.6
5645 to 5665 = 0.07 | 11.6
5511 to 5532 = 0.14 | 10.4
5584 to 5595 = 0.11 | 10.9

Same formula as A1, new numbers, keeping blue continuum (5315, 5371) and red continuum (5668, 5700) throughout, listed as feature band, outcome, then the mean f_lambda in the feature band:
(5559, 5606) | 1.7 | 11.1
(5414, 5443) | -4.7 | 12.6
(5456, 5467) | 1.4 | 9.62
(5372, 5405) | -4.2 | 12.1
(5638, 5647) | 0.2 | 11.5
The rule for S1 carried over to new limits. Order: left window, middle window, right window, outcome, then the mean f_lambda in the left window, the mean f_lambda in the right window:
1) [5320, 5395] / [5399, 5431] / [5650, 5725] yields -3.6 Ang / 11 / 12.4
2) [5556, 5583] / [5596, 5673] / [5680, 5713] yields 5.8 Ang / 11.7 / 12.3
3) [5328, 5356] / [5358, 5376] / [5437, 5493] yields -1.8 Ang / 10.3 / 10.7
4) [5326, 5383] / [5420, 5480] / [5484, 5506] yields 0.5 Ang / 10.9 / 11.3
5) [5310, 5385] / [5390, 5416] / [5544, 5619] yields -2.0 Ang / 10.7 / 11.2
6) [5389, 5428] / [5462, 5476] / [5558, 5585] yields 2.3 Ang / 12.2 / 11.6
